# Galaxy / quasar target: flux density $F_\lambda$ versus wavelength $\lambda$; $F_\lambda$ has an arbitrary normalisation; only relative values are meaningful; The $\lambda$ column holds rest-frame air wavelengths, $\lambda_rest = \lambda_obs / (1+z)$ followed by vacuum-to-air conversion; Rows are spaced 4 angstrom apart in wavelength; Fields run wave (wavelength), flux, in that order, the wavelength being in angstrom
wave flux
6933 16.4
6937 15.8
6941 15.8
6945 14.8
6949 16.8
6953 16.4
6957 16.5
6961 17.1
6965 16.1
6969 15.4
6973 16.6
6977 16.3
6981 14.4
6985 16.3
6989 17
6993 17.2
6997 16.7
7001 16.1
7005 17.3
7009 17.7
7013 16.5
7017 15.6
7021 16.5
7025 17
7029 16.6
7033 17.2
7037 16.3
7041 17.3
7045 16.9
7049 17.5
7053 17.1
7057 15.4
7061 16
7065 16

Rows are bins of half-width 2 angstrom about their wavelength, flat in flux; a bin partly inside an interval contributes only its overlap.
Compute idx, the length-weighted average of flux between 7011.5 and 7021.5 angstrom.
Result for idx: 16.1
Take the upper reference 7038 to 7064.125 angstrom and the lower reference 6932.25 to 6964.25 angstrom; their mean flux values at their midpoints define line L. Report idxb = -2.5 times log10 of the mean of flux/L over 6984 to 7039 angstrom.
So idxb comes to -0.02 mag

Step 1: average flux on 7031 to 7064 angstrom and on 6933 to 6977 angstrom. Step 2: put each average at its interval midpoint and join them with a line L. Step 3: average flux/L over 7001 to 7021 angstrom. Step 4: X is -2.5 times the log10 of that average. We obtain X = -0.01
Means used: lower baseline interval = 16.2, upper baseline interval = 16.7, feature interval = 16.7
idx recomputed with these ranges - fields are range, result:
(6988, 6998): 17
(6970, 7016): 16.5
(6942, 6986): 16.1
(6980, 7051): 16.7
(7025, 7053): 17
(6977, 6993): 16.1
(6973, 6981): 15.9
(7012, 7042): 16.6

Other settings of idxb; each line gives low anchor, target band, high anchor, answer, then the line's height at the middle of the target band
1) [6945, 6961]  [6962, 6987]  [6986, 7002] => 0.05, 16.6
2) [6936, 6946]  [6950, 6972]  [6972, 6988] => -0.04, 15.7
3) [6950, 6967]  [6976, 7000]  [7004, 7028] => 0.02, 16.6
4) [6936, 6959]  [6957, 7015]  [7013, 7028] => -0.02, 16.2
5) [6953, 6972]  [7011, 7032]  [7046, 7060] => 0.00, 16.5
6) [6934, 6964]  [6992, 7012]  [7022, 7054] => -0.02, 16.6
